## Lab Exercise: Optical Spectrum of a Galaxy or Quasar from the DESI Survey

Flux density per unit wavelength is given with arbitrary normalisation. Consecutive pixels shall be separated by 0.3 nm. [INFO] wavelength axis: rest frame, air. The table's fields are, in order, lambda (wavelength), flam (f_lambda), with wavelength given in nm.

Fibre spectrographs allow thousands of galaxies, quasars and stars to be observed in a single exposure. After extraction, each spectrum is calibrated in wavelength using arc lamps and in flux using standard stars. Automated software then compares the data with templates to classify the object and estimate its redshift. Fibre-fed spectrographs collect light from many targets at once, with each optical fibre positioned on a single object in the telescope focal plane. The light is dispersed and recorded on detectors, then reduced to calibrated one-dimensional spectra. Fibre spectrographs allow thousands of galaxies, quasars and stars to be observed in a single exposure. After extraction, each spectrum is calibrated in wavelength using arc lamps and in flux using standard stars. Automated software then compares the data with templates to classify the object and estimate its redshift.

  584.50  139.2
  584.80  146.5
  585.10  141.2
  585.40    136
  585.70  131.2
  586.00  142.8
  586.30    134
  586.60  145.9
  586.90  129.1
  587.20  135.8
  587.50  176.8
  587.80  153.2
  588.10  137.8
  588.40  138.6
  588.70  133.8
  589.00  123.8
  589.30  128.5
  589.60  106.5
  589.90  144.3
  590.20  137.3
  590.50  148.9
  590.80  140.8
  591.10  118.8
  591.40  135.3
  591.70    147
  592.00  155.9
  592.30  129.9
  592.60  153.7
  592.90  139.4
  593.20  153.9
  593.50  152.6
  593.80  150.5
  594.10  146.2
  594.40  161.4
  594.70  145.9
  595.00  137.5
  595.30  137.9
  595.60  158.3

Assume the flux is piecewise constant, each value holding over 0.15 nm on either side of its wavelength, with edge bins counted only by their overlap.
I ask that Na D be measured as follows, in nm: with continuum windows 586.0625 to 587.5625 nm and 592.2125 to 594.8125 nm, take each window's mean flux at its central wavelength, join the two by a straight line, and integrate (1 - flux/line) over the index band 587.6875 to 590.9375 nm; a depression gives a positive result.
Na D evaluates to 0.21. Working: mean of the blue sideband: 142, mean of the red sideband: 149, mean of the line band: 136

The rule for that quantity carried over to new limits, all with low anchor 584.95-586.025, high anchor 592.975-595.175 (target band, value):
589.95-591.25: 0.07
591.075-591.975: 0.04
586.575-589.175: -0.01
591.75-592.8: 0.00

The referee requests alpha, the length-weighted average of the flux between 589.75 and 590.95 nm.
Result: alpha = 143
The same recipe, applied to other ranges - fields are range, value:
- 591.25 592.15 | 146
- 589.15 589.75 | 118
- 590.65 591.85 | 135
